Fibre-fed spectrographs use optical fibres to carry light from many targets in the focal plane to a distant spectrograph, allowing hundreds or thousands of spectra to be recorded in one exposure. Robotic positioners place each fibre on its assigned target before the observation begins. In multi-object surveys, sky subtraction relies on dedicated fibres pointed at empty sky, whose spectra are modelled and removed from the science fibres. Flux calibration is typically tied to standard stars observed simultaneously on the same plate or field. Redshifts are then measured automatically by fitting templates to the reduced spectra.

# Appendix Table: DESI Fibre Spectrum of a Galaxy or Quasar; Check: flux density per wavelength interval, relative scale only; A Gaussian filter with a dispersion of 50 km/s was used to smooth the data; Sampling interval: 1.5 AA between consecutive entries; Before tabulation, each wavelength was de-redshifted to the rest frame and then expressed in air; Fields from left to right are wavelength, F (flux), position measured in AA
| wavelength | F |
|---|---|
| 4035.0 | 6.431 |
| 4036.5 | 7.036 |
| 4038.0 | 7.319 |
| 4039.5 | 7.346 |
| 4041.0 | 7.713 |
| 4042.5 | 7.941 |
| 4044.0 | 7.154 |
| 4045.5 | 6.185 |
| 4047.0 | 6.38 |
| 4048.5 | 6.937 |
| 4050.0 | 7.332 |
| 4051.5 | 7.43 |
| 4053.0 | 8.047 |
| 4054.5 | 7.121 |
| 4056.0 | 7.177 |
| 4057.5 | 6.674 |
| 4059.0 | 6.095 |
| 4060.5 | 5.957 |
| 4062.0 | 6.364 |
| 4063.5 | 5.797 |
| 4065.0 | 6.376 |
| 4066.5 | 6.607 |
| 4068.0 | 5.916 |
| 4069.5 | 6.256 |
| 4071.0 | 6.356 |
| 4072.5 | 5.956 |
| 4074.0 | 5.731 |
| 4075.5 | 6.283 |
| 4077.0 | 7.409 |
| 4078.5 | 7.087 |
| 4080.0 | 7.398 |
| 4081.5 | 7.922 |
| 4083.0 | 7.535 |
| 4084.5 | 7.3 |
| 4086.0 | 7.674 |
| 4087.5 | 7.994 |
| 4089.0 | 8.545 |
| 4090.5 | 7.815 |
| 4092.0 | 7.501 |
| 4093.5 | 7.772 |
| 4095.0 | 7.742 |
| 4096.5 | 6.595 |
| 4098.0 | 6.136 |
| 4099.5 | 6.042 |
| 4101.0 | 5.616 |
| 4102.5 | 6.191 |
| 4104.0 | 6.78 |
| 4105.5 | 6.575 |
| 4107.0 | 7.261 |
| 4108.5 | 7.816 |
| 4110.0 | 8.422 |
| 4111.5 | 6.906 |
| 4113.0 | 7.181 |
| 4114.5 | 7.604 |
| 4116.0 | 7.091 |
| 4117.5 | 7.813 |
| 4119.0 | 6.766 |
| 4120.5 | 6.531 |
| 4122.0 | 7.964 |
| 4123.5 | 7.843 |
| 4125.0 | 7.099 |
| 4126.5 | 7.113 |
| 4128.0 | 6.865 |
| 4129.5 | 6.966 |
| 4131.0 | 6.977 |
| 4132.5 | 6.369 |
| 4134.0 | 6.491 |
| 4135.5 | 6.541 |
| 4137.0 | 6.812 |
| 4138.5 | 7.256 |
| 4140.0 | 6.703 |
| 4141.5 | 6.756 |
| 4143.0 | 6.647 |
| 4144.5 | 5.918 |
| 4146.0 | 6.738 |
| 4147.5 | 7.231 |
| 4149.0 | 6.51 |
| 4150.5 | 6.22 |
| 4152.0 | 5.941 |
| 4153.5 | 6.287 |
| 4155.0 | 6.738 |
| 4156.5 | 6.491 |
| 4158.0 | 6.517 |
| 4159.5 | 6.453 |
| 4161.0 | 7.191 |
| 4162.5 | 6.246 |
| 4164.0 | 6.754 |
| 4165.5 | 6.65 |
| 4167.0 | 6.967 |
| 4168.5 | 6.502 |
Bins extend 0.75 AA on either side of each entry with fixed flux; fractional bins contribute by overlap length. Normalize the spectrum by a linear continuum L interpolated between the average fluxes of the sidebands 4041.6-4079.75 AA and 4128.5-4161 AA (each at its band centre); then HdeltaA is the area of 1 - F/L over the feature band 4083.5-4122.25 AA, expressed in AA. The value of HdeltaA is -3.3 AA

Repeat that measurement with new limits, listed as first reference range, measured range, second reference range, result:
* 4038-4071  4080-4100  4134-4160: -2.2 AA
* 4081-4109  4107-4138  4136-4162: -1.2 AA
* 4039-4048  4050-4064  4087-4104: 0.6 AA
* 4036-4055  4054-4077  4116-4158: 2.6 AA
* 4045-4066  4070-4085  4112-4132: 0.0 AA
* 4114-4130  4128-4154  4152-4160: 0.7 AA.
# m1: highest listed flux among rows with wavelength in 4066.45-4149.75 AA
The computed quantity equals 8.545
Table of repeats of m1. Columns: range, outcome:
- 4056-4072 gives 7.177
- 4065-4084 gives 7.922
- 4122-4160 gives 7.964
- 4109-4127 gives 8.422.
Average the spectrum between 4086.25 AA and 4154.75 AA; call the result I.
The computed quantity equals 6.98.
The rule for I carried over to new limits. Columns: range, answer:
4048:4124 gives 7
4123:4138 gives 6.9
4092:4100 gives 6.94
